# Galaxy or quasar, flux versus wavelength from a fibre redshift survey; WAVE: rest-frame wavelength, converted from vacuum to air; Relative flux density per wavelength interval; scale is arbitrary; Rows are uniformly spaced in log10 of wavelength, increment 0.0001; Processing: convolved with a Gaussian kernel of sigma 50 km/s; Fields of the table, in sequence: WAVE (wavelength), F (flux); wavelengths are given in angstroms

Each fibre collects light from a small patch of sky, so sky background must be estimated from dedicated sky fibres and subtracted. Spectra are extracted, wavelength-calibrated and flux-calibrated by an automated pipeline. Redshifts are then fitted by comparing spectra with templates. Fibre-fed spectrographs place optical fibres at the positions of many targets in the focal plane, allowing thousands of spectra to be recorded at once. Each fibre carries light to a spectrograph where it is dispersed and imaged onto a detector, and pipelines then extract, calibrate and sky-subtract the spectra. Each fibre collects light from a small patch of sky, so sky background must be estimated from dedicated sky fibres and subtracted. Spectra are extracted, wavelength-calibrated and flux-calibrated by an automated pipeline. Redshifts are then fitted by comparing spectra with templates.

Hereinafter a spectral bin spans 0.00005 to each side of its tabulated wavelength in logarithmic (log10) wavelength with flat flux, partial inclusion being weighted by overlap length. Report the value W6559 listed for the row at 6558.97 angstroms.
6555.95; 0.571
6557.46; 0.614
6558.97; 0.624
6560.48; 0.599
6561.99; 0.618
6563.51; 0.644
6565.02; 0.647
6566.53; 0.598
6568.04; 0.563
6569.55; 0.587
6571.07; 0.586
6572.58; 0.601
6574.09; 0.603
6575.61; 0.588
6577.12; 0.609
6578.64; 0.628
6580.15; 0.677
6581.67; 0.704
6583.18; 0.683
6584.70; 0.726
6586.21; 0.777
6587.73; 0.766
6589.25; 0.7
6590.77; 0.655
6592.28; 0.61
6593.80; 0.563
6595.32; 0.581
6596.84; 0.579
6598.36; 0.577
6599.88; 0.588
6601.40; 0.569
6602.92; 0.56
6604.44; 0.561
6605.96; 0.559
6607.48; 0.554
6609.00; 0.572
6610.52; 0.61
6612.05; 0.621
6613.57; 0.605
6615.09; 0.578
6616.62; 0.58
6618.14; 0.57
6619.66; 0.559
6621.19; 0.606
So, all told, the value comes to 0.624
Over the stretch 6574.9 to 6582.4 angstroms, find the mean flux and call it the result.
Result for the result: 0.641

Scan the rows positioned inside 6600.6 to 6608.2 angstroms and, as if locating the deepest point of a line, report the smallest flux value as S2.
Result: 0.554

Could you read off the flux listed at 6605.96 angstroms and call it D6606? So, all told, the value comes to 0.559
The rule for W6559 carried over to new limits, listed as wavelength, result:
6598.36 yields 0.577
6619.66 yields 0.559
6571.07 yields 0.586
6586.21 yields 0.777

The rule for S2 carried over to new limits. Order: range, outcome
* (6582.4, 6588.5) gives 0.683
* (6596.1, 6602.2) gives 0.569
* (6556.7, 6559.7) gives 0.614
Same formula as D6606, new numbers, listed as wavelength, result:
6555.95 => 0.571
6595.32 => 0.581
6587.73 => 0.766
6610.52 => 0.61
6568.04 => 0.563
